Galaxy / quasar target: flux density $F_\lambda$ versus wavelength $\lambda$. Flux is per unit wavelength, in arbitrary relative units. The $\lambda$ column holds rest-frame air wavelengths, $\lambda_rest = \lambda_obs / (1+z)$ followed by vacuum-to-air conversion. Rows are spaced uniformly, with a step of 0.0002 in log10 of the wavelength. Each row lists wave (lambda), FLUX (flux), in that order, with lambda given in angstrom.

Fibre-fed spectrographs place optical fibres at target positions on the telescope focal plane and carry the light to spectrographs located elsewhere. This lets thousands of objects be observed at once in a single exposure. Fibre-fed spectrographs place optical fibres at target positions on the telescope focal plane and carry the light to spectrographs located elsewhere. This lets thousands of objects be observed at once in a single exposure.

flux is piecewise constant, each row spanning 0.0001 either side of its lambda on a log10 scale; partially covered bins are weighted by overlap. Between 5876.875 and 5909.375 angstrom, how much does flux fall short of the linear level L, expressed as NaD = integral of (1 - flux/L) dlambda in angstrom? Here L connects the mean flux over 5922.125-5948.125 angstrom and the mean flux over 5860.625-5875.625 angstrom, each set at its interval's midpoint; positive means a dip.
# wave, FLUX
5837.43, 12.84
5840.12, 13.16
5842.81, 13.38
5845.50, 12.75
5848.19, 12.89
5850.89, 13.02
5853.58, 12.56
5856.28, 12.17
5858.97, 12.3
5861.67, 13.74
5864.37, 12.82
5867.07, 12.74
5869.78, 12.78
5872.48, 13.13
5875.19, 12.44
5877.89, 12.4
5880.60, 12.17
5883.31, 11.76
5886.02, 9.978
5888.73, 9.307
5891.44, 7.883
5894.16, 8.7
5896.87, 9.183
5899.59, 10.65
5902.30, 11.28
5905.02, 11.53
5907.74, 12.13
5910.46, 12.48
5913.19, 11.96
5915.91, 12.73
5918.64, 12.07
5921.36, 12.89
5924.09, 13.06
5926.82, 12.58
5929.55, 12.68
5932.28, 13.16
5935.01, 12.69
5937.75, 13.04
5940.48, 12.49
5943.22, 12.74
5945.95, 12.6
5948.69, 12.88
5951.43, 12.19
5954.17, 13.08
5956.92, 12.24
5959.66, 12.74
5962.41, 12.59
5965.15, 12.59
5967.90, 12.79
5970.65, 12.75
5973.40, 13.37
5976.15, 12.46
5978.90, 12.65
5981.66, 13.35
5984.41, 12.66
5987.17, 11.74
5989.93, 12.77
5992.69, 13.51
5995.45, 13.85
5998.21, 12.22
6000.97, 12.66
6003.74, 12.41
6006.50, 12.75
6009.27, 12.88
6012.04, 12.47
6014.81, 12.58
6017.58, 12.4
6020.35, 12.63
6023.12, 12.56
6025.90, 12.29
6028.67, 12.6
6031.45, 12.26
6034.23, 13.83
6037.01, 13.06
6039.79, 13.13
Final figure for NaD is 5.8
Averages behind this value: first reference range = 12.9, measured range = 10.6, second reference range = 12.8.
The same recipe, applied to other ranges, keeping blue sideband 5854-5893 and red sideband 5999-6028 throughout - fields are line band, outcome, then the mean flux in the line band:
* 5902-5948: -1.57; 12.5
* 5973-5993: -0.57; 12.7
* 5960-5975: -0.60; 12.8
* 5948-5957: -0.28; 12.6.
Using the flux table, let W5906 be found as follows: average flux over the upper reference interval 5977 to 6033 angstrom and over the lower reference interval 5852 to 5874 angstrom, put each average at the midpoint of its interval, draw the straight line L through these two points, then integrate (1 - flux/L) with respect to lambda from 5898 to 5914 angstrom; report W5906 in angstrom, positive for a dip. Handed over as 1.40 angstrom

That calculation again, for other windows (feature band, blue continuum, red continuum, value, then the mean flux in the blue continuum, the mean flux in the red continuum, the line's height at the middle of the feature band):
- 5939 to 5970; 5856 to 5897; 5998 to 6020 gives -1.28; 11.5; 12.6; 12.1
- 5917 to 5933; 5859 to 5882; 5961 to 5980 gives 0.03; 12.7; 12.7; 12.7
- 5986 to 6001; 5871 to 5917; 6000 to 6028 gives -0.60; 11.2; 12.6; 12.3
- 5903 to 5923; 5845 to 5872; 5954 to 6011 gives 0.84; 12.8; 12.8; 12.8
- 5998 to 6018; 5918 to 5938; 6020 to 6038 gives 0.28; 12.8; 12.7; 12.8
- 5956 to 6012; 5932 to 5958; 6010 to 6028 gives -0.66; 12.7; 12.5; 12.6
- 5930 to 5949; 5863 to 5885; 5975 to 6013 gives -0.24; 12.5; 12.7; 12.6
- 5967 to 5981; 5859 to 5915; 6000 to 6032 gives -0.73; 11.5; 12.5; 12.2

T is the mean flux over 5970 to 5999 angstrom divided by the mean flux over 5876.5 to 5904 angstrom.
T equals 1.2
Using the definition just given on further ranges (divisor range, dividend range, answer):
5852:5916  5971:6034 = 1.10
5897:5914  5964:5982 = 1.12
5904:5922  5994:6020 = 1.04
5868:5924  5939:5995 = 1.11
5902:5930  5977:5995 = 1.04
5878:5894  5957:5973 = 1.24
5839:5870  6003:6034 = 0.98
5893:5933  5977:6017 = 1.08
